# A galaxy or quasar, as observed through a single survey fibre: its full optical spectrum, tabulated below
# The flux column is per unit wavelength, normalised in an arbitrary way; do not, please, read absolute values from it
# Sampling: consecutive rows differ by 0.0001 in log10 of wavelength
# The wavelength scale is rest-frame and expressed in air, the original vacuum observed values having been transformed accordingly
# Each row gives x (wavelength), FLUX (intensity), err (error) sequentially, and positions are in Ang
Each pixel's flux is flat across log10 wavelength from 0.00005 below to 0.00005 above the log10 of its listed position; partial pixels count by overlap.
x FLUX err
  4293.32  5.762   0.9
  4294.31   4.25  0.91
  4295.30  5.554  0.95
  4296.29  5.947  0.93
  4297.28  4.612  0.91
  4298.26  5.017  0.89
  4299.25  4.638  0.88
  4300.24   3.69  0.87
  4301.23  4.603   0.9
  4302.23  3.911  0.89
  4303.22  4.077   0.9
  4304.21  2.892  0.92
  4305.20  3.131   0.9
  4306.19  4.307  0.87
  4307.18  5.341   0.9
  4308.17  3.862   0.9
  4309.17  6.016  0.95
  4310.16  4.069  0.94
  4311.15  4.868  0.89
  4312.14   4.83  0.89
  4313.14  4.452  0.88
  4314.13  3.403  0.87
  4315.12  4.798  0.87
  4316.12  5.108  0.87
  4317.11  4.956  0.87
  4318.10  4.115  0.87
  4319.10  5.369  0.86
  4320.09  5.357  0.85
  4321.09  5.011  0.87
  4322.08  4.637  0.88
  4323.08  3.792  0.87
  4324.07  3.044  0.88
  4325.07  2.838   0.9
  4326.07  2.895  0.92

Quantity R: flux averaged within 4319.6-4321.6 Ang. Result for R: 5.18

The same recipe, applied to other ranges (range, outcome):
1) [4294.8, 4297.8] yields 5.38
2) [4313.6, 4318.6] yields 4.48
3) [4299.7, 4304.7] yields 3.84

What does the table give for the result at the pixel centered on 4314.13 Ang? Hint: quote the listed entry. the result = 3.403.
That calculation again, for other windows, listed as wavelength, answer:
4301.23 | 4.603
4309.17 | 6.016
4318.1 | 4.115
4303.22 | 4.077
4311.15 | 4.868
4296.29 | 5.947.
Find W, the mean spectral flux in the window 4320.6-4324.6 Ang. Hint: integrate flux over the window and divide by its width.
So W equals 4.11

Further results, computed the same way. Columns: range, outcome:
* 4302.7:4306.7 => 3.62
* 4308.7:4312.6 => 4.95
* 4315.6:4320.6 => 4.98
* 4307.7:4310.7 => 4.65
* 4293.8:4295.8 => 4.9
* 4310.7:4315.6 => 4.47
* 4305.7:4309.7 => 4.87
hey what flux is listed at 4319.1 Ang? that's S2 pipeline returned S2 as 5.369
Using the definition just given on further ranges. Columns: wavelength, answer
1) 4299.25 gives 4.638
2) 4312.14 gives 4.83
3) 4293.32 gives 5.762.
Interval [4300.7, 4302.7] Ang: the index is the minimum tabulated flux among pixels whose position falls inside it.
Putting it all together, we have 3.911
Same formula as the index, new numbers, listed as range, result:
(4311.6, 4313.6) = 4.452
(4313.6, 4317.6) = 3.403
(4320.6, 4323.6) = 3.792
